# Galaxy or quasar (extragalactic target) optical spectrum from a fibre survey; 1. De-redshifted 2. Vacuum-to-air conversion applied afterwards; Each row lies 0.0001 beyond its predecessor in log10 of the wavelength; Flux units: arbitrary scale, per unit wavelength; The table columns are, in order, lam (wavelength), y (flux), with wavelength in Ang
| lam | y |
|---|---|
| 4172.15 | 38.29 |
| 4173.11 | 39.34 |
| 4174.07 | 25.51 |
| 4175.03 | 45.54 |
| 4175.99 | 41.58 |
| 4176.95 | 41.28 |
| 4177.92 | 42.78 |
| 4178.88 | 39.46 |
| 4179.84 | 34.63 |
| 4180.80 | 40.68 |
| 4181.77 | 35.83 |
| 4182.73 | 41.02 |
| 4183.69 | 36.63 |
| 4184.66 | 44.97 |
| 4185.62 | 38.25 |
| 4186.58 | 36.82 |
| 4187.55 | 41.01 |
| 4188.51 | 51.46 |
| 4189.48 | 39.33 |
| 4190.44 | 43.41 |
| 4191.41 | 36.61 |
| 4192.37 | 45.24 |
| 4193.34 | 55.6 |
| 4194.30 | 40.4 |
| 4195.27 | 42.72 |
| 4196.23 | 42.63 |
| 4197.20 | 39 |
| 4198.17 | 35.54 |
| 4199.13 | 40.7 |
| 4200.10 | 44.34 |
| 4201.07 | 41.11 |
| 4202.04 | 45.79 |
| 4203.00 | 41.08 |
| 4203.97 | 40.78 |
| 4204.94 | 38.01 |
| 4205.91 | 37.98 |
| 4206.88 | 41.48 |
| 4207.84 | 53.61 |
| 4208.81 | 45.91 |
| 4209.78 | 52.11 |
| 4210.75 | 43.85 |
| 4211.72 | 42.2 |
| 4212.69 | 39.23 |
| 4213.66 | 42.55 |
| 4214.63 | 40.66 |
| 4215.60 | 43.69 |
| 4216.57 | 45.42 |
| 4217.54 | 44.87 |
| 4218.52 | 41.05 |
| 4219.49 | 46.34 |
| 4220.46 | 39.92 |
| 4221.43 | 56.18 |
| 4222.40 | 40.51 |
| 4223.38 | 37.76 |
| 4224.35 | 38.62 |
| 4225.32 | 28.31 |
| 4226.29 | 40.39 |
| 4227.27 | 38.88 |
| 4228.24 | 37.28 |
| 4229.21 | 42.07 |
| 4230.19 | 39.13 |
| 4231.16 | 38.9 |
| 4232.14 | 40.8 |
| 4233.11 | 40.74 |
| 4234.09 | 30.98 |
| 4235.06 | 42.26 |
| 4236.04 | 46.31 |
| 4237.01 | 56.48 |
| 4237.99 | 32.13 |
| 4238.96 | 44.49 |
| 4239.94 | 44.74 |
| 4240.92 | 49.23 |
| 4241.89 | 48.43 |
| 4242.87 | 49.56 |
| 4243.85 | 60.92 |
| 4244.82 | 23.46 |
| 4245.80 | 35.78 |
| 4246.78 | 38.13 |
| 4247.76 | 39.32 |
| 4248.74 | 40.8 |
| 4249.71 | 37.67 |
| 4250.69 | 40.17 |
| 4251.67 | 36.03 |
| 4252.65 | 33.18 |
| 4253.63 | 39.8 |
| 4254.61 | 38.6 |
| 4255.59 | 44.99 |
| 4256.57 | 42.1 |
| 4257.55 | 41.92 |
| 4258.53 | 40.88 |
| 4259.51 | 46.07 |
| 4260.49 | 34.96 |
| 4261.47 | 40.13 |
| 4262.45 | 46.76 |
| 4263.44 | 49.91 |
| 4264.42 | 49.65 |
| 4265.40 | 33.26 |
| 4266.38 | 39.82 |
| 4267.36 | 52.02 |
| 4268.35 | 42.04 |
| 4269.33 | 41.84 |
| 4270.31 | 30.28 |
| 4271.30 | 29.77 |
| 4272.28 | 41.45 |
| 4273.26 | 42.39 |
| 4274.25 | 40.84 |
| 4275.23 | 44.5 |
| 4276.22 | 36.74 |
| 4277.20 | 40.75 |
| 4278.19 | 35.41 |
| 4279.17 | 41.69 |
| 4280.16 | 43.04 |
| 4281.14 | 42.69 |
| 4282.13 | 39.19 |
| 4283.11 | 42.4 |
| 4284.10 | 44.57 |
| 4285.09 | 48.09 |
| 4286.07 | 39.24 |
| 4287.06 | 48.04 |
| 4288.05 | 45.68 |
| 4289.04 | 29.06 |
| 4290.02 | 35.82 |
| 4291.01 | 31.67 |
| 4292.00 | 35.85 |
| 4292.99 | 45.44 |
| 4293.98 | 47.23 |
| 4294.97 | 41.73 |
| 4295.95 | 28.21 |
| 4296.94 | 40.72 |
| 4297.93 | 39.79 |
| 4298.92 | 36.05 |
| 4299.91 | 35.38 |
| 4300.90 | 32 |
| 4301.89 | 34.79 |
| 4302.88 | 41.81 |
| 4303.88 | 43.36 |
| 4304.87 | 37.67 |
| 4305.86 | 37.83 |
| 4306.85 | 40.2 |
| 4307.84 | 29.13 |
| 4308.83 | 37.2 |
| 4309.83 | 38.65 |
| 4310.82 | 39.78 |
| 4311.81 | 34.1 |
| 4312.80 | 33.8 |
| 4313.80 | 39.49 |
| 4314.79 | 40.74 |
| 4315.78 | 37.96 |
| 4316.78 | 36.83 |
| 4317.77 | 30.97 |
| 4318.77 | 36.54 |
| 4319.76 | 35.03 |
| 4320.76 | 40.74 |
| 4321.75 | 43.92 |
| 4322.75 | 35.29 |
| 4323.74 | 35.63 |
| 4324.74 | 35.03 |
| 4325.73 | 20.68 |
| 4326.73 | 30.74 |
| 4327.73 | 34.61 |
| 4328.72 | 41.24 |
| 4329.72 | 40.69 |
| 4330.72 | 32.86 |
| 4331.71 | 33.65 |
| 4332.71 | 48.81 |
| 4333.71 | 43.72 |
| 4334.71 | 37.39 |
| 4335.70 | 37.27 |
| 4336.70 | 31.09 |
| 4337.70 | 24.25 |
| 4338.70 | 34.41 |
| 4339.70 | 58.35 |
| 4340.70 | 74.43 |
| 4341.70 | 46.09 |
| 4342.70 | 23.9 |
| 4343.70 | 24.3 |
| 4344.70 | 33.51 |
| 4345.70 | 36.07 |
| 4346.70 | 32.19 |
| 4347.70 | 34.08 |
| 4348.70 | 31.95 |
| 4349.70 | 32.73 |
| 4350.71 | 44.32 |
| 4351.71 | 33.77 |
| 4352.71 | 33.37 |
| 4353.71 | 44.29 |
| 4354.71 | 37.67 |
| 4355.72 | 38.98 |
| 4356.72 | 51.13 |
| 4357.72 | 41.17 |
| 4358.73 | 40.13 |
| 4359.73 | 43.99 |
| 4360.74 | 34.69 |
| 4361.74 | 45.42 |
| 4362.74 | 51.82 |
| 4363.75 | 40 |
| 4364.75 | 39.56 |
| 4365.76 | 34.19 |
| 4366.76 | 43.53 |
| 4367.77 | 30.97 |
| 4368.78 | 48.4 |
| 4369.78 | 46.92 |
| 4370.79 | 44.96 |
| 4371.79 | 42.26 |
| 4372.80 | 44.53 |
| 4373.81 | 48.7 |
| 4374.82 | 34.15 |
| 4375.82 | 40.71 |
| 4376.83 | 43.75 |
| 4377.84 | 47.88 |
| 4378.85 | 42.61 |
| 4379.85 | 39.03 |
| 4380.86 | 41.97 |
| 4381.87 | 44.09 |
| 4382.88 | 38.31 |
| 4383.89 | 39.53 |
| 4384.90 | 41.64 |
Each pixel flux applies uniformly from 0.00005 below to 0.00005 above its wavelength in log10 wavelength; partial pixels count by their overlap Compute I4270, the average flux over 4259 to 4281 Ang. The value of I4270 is 41.1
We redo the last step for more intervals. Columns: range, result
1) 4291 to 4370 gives 38.2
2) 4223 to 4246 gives 41.3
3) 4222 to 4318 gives 39.9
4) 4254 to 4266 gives 42.4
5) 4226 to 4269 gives 41.6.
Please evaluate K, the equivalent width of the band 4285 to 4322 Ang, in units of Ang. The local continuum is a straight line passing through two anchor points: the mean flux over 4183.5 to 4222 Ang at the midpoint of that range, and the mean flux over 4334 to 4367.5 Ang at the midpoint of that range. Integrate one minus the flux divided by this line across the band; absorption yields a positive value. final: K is 2.1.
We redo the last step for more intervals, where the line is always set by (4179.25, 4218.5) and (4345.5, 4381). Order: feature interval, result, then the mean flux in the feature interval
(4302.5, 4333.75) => 3.1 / 37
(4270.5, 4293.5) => 0.7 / 40.1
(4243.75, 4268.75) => 0.5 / 40.8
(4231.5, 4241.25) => -0.2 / 42.6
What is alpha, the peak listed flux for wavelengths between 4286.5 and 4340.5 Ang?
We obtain 58.35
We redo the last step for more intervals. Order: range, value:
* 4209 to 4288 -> 60.92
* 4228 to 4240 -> 56.48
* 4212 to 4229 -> 56.18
